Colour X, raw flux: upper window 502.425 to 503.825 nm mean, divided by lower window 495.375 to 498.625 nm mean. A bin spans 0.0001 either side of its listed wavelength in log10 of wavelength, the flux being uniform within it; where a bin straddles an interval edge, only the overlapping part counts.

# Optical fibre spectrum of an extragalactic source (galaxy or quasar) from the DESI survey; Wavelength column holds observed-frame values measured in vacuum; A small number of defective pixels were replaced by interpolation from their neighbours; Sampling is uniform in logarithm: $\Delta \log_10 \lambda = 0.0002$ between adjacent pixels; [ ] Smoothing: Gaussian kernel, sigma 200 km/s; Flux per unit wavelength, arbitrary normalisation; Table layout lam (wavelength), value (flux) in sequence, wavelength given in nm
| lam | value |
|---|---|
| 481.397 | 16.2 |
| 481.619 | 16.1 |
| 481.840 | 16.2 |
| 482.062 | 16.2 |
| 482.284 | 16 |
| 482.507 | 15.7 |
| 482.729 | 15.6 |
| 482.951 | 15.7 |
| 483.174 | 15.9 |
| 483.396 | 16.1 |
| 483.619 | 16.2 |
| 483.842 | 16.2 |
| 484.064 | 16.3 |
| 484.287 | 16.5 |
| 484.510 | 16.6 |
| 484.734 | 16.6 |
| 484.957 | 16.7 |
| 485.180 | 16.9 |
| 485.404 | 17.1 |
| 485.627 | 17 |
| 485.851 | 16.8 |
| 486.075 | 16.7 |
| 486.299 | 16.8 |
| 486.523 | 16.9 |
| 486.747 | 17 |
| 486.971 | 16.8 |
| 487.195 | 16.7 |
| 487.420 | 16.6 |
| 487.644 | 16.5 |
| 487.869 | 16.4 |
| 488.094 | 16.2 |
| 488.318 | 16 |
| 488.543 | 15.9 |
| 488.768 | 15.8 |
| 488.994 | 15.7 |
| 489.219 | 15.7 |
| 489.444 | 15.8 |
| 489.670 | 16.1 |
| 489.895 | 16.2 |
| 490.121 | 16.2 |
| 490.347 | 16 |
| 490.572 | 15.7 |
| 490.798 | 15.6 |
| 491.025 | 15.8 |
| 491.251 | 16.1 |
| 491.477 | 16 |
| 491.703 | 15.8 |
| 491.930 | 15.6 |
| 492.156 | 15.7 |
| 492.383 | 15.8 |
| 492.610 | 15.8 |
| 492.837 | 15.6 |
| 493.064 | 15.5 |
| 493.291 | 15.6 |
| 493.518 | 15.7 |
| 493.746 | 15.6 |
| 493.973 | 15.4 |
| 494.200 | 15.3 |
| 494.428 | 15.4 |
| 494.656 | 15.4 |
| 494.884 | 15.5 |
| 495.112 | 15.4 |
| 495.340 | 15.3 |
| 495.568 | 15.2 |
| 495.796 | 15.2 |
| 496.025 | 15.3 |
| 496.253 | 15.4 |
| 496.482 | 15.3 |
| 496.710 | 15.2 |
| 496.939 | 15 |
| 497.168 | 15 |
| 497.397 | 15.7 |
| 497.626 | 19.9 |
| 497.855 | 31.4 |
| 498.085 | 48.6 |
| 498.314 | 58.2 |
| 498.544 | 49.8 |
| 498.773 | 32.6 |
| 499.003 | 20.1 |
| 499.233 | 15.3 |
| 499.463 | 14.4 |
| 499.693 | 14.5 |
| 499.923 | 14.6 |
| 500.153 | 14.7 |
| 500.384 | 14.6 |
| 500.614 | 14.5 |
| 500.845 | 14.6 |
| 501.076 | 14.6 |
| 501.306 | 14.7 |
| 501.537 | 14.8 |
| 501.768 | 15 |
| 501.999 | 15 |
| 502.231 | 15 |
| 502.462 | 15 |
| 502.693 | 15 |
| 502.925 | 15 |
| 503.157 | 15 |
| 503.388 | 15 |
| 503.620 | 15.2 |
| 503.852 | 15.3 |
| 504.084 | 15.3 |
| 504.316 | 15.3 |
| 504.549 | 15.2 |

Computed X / 0.62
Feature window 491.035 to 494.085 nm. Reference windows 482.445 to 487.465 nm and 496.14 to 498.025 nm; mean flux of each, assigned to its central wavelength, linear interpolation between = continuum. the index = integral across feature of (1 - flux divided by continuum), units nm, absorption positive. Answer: 0.38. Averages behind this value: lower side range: 16.5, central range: 15.7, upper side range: 18.8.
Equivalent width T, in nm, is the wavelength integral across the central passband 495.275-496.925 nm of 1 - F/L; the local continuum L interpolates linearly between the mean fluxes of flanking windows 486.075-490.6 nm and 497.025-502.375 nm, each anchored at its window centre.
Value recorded 0.384 nm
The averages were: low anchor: 16.3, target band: 15.3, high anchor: 21.5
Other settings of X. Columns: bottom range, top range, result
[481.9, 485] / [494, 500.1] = 1.30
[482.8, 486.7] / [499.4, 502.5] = 0.89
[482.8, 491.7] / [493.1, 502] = 1.17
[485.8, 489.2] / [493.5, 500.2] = 1.25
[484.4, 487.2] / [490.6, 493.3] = 0.94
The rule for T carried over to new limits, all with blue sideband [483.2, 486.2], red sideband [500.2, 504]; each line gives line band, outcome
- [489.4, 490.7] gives 0.00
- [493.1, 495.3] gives 0.03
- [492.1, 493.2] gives 0.01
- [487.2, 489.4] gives 0.02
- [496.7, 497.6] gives -0.02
